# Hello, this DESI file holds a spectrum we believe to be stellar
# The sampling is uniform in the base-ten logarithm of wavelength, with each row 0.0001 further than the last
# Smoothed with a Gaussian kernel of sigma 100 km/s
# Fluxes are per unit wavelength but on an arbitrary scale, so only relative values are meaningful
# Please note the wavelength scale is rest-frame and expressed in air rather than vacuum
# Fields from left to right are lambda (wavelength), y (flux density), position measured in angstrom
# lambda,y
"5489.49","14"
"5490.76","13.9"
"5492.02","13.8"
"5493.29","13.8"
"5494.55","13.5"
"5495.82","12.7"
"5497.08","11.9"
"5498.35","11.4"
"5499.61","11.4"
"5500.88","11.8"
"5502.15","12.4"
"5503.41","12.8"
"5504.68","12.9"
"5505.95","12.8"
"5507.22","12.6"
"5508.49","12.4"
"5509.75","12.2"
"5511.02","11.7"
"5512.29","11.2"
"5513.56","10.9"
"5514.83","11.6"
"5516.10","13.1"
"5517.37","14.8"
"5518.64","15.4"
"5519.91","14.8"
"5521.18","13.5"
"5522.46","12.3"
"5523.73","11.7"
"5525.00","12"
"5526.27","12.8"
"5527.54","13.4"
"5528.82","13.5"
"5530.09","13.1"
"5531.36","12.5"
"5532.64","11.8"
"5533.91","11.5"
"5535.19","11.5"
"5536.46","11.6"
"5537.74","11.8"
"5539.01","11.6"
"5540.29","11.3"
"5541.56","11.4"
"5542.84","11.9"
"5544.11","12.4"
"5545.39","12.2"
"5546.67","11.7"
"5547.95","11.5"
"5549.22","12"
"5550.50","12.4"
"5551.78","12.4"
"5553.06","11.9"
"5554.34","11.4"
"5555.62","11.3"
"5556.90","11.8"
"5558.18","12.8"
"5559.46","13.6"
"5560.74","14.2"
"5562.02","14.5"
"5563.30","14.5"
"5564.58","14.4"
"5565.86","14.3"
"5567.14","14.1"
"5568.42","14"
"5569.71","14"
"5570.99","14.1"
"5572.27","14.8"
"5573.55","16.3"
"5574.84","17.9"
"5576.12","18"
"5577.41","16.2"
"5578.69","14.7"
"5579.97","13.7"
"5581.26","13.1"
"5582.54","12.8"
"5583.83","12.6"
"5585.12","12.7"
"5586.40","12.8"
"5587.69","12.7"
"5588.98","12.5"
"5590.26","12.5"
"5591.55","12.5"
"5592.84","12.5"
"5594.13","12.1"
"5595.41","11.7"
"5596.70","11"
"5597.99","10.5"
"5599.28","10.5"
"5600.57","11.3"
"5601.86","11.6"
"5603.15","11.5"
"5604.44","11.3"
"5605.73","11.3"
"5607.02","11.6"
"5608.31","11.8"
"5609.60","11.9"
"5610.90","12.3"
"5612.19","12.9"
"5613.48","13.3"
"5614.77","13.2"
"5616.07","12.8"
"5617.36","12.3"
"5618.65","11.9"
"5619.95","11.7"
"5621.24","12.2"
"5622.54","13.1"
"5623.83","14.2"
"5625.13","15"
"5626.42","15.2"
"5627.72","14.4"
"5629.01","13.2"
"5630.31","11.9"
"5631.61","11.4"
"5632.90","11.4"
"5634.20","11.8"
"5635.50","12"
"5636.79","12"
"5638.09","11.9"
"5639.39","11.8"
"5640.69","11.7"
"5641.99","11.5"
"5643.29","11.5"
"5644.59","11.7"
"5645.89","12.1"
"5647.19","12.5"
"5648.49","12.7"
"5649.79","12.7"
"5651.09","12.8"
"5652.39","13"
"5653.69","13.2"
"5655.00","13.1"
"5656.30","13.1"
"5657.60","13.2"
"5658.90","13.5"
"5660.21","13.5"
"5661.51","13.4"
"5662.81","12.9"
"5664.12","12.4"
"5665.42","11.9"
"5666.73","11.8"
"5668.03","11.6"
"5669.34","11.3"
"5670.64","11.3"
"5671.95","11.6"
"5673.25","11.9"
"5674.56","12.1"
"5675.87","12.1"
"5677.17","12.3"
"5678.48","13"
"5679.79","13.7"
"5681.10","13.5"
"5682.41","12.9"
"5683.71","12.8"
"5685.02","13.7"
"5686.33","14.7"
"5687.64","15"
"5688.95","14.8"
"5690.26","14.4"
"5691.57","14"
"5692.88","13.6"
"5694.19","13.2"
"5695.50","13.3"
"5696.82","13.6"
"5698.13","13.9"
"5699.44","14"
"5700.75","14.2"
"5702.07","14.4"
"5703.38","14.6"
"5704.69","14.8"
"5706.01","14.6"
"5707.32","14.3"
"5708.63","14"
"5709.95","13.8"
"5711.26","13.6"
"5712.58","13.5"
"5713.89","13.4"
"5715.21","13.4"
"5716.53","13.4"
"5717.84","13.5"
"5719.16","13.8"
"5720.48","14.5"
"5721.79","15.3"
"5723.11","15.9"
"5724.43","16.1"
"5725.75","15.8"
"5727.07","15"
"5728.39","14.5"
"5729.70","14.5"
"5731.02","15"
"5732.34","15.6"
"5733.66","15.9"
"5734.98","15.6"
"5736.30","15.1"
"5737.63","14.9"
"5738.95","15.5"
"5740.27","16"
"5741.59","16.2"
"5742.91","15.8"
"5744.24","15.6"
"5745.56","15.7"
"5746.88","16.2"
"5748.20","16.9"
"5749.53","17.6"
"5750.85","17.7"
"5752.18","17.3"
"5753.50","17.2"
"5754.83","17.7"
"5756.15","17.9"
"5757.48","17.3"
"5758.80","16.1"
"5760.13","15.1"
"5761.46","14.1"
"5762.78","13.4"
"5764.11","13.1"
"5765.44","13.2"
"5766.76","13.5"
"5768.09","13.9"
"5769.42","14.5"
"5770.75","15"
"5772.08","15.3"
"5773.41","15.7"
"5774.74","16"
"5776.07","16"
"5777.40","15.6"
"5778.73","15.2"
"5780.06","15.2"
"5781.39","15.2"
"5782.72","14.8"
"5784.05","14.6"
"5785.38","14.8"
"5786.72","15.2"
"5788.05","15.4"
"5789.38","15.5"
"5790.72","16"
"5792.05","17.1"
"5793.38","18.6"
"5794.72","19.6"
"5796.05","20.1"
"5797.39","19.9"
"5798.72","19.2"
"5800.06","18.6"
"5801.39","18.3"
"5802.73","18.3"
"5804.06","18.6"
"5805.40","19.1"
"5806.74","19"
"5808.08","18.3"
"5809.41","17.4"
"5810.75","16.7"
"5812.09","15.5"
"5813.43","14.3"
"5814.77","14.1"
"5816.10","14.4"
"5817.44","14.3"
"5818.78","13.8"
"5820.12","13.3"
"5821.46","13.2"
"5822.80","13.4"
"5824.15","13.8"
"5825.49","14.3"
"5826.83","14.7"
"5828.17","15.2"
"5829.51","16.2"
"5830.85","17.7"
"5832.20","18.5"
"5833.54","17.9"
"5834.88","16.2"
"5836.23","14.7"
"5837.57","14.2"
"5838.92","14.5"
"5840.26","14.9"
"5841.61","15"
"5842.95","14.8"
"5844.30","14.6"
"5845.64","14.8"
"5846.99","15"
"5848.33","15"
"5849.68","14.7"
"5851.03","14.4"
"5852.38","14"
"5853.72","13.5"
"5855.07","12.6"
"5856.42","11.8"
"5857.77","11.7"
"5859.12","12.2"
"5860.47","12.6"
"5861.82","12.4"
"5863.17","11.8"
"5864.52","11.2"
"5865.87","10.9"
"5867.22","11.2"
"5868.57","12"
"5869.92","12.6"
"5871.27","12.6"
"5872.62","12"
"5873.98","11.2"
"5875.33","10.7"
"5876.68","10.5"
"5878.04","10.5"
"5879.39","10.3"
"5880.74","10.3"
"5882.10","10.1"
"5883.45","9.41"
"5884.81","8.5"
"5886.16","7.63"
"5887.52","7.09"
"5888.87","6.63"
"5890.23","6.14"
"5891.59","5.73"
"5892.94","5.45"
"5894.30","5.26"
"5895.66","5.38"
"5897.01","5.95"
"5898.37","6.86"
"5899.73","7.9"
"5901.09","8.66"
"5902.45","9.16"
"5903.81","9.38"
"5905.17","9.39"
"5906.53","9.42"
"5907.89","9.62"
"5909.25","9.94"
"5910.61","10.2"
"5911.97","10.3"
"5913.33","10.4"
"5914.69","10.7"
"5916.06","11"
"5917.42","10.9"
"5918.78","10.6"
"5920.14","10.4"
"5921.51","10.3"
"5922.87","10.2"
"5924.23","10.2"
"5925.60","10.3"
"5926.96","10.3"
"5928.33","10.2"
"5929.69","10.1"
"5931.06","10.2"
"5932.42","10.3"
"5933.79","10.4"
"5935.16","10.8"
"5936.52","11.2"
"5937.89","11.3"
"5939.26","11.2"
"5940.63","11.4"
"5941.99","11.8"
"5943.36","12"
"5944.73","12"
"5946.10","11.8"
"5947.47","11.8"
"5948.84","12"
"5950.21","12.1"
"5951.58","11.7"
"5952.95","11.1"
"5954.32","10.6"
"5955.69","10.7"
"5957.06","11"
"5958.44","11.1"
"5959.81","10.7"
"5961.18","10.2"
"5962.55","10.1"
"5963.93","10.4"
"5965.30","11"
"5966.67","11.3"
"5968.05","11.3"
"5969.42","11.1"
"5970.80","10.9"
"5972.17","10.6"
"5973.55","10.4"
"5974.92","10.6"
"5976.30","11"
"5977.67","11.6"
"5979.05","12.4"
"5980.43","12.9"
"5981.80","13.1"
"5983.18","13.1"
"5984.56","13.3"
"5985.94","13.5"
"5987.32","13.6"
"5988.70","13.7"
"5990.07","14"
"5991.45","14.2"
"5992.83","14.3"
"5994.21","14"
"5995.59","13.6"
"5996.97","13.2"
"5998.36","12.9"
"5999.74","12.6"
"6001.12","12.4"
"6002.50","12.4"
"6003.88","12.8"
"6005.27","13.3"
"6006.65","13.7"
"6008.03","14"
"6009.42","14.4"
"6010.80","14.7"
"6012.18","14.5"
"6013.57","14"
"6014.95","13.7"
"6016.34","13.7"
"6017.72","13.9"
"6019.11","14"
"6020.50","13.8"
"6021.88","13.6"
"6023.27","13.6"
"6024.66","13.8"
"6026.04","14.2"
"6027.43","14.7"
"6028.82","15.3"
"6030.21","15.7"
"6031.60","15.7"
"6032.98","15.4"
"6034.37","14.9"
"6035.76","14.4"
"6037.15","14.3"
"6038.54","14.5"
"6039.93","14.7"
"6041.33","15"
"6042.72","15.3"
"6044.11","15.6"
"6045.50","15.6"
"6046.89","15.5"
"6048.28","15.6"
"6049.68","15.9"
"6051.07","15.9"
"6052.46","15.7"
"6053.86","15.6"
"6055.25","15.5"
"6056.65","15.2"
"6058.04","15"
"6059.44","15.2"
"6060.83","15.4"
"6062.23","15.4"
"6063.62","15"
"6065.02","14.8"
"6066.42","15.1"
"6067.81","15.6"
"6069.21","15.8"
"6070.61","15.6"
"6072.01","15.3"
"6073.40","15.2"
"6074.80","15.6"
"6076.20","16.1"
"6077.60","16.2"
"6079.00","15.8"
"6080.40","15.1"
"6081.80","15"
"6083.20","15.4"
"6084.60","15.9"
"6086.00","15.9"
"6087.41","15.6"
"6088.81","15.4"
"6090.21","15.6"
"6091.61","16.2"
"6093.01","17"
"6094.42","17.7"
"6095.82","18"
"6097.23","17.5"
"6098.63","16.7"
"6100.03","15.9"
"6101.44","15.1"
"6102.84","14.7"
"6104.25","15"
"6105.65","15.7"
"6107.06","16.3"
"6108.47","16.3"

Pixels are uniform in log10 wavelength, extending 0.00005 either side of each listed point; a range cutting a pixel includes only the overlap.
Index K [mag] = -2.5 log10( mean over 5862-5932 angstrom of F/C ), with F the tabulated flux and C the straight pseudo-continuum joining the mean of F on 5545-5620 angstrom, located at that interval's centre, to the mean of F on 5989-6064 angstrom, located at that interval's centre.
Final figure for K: 0.41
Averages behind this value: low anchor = 12.9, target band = 9.59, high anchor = 14.5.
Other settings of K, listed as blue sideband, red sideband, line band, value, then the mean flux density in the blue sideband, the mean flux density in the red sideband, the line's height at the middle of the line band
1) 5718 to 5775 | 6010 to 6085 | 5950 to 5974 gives 0.36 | 15.5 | 15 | 15.2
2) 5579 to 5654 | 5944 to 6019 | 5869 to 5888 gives 0.20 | 12.3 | 12.4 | 12.4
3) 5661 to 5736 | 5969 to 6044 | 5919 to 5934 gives 0.31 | 13.8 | 13.6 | 13.6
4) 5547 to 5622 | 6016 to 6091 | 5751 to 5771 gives -0.12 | 12.9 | 15.2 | 13.7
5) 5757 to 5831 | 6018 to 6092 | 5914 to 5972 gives 0.38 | 15.8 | 15.2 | 15.5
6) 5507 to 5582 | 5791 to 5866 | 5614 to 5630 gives 0.04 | 13.1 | 15.4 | 13.7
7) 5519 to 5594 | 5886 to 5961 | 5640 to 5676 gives -0.02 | 13.1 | 9.82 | 12.2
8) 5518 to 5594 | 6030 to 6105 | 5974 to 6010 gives 0.16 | 13.1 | 15.6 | 15.2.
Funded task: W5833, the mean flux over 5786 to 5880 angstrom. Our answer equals 14.8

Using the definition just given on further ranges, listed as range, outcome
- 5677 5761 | 14.9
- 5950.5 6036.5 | 12.9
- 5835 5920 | 10.9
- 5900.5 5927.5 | 10.1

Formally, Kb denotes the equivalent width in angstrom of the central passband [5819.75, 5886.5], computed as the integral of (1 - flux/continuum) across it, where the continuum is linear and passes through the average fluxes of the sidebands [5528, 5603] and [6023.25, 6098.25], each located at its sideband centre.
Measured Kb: 5.8 angstrom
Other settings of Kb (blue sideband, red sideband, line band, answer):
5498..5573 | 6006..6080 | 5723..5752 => -4.8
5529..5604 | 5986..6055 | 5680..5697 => -0.7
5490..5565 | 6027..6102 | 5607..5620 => 0.6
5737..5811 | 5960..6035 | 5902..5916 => 4.3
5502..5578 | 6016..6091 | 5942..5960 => 4.0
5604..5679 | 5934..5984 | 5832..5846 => -4.3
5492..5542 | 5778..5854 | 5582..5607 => 2.7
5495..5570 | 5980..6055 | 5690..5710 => -1.4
